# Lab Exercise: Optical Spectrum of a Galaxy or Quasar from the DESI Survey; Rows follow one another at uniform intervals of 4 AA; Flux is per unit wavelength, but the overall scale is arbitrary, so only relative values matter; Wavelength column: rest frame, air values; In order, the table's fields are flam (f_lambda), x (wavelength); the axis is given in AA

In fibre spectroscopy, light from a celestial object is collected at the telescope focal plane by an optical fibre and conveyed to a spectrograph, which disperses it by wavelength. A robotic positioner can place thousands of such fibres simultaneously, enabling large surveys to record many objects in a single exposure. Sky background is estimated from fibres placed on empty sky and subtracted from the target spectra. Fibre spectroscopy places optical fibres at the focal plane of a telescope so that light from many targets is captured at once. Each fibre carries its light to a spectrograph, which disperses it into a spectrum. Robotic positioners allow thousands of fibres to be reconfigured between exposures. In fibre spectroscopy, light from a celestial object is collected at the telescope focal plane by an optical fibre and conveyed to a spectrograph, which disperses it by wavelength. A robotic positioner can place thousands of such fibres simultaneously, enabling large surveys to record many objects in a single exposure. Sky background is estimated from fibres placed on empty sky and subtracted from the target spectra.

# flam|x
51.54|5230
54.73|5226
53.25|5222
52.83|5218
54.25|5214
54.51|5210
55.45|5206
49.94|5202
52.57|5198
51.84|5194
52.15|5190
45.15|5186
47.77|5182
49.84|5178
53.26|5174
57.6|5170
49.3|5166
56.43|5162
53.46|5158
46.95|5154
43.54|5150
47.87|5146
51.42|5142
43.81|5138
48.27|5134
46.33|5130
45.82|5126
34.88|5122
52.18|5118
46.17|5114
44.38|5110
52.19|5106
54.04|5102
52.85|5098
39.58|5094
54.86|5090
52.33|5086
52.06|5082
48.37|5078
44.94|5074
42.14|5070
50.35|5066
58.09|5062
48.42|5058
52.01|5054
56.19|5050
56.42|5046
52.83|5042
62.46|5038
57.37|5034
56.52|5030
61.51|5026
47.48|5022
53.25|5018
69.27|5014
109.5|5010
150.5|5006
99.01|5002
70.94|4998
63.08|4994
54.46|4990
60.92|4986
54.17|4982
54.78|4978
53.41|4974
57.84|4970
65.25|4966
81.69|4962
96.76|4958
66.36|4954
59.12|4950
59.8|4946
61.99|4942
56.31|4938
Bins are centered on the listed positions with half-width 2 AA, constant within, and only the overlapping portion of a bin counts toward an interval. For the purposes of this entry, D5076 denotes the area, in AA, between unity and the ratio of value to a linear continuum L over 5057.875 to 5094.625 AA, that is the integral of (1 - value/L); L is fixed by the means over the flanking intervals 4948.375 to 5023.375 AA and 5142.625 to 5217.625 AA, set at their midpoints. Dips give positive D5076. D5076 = 7.6 AA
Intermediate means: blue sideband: 72.3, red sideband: 51.3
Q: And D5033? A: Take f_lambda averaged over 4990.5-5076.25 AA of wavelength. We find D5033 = 64.6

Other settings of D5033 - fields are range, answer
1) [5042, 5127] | 49.6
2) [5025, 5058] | 56.3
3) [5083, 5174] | 49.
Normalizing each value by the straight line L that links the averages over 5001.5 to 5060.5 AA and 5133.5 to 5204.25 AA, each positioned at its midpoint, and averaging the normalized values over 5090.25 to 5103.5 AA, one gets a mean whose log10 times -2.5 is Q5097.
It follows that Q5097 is 0.200 mag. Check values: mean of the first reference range 68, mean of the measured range 49.4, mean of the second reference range 50.1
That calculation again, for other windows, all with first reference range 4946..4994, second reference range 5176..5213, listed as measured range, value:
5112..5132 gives 0.22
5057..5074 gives 0.19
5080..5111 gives 0.13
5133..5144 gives 0.14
